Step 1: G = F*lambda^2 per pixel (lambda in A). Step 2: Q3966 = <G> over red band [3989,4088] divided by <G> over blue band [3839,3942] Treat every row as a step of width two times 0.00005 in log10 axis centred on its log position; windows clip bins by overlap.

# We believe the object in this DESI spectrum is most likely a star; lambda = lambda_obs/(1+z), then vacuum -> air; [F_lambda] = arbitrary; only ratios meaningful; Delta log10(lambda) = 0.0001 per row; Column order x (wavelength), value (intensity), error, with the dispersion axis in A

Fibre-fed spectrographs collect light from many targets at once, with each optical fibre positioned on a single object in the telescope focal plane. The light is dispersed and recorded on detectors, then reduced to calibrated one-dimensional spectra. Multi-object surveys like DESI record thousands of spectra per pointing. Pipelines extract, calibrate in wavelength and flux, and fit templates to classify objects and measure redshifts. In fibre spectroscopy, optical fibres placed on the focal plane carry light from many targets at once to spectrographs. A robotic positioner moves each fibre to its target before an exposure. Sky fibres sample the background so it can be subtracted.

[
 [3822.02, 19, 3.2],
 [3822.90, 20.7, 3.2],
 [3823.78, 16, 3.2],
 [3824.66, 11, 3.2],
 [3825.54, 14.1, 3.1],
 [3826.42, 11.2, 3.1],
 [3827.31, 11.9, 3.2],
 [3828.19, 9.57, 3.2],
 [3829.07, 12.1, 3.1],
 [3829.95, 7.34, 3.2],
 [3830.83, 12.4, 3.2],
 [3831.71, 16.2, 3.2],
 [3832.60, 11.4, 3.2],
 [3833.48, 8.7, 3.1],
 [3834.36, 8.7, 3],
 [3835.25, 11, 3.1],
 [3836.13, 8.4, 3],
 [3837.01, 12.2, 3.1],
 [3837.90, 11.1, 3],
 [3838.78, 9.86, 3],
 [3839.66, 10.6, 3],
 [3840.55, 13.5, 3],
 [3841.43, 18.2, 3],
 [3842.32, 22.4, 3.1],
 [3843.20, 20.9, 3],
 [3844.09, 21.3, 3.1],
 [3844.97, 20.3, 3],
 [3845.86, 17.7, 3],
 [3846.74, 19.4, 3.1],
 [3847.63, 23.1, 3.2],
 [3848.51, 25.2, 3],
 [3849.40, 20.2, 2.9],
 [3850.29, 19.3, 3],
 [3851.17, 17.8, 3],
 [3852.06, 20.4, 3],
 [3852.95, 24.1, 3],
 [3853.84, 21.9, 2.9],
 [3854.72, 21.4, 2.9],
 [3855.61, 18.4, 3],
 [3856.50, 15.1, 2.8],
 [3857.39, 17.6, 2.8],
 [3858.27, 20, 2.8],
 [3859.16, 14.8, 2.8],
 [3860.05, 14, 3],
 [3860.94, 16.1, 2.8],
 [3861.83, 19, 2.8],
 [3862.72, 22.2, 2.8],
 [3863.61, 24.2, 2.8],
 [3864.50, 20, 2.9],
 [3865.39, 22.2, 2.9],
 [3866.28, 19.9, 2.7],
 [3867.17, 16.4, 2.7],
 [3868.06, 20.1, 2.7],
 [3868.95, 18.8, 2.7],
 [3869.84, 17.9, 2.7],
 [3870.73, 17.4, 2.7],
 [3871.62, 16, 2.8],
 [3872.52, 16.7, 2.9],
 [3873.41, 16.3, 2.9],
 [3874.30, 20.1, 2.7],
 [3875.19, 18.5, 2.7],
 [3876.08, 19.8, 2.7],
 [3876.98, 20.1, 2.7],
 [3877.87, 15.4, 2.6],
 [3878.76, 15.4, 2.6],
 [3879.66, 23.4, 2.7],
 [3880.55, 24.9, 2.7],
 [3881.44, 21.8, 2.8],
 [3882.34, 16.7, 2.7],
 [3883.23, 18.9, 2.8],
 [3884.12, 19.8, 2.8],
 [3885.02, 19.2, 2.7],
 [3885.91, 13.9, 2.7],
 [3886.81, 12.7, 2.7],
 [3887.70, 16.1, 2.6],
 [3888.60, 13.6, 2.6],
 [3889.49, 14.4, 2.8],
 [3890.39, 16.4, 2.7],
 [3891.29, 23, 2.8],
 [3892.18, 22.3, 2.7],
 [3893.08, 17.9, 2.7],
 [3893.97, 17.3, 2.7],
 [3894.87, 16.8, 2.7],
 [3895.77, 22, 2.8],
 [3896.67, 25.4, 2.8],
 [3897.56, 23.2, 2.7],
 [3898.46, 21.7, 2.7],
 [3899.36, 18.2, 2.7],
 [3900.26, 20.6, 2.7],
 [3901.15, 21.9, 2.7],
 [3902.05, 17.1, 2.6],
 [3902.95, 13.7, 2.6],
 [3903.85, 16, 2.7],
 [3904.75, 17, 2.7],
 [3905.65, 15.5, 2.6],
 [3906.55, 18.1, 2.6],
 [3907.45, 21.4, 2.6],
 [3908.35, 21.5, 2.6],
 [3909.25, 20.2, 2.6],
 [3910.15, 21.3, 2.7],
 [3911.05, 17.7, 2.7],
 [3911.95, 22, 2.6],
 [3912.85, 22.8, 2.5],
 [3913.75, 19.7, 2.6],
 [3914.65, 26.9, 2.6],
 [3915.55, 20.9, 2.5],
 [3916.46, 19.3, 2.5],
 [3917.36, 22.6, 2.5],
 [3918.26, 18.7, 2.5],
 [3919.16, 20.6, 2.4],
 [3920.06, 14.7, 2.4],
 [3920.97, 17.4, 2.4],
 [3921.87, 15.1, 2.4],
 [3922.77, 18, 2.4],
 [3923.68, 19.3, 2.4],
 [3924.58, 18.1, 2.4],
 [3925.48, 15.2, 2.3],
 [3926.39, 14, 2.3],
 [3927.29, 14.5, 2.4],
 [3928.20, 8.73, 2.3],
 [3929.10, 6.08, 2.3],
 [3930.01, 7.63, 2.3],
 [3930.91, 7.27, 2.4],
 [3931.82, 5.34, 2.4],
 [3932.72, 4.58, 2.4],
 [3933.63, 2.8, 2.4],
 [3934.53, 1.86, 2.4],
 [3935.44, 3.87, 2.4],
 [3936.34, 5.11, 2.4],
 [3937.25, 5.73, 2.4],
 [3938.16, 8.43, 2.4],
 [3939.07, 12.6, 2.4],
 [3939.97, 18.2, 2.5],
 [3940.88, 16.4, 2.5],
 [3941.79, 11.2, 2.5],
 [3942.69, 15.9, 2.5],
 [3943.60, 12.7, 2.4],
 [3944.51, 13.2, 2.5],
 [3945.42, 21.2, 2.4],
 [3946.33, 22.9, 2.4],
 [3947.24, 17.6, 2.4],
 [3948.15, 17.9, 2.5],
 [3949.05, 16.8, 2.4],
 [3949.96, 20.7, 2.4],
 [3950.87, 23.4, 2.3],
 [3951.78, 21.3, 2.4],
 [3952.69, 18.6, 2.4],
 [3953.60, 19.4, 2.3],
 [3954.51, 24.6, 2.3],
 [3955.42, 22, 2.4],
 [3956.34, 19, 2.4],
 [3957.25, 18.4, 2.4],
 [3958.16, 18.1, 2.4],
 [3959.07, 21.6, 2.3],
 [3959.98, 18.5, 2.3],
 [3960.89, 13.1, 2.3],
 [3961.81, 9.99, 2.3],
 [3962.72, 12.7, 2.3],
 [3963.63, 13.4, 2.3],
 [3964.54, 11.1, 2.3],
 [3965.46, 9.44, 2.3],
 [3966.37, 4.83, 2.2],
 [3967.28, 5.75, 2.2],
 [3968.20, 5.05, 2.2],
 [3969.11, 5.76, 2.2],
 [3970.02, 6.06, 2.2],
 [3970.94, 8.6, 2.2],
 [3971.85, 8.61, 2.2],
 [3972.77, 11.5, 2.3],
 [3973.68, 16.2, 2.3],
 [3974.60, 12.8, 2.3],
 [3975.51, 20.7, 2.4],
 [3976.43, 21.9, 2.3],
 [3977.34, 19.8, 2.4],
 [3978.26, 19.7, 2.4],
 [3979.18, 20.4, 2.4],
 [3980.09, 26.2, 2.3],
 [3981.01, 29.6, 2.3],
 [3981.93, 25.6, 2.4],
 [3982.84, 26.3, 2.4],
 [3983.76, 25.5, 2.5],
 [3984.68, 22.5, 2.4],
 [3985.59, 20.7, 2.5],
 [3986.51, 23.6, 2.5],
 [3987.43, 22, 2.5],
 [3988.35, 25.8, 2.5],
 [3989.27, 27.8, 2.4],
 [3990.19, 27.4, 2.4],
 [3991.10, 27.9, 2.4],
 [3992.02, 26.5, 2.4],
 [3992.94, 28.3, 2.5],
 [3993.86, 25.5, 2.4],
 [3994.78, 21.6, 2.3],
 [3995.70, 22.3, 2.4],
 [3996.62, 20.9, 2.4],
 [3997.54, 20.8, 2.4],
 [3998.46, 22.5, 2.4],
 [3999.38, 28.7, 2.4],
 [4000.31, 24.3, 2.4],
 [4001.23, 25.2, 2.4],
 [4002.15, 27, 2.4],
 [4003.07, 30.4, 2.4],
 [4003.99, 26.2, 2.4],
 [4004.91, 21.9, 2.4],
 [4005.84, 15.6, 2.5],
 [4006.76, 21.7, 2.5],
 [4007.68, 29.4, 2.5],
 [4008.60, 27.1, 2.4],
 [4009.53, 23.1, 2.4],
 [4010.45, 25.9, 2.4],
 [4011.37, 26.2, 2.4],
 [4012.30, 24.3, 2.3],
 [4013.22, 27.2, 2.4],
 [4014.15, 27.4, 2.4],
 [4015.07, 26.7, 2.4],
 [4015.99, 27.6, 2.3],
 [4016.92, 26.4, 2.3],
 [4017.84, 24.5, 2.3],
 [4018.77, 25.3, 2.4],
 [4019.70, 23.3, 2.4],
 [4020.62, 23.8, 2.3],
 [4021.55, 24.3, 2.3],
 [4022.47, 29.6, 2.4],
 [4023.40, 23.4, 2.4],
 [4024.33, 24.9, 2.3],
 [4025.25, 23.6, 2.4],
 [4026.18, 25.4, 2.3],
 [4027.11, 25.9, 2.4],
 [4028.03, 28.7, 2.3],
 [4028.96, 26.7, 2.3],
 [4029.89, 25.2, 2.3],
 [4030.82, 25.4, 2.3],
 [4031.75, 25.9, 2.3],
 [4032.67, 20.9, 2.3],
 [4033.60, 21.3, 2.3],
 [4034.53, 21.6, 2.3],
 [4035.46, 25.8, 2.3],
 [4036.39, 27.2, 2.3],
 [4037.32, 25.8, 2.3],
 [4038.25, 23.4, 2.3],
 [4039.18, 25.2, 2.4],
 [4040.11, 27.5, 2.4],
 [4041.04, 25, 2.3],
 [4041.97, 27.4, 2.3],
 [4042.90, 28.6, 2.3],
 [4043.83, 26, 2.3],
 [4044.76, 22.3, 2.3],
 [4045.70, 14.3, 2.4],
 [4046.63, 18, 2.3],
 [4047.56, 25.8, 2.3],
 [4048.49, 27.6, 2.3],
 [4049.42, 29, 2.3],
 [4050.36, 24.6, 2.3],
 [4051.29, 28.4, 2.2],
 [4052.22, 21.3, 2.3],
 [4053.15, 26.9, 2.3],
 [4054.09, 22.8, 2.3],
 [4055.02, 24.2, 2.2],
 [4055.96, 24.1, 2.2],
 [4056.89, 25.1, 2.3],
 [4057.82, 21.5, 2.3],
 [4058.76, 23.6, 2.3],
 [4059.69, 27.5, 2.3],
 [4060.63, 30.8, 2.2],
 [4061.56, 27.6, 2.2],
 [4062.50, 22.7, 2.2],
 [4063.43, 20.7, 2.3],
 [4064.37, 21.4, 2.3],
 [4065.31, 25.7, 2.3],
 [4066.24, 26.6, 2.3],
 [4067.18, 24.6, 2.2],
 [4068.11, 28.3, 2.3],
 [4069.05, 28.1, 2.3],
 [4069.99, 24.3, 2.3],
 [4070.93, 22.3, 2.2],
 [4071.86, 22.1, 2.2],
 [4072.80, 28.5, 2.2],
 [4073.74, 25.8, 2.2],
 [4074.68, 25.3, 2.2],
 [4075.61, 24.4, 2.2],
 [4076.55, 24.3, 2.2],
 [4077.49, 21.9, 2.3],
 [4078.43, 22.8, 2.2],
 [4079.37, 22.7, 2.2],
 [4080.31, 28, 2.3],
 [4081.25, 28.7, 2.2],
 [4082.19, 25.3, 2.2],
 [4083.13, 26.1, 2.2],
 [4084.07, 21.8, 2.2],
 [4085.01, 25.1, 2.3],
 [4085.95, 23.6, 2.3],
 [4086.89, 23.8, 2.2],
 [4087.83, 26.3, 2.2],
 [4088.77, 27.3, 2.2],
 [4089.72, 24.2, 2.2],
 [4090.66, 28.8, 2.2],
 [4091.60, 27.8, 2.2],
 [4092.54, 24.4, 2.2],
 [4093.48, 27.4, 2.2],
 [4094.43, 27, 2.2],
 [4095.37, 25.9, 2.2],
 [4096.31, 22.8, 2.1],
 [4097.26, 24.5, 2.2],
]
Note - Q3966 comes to 1.55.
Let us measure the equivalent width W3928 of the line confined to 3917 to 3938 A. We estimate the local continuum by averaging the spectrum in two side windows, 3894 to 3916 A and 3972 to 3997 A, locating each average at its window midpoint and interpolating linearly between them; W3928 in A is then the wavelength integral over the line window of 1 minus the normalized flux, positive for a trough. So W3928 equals 9.3 A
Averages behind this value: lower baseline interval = 20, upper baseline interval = 22.8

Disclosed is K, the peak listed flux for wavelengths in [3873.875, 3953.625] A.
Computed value 26.9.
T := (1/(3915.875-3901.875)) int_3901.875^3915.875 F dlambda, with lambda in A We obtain 19.5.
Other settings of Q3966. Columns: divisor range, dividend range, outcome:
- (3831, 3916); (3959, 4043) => 1.29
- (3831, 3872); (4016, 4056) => 1.56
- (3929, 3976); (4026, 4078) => 2.00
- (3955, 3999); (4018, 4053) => 1.37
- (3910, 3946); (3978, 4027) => 1.83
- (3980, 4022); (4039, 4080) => 1.02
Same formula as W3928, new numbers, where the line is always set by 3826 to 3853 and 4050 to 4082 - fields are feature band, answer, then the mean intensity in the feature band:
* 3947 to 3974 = 7.56 A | 14.6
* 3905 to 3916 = -1.39 A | 20.6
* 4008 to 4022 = -1.74 A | 25.6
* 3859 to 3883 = -3.28 A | 18.9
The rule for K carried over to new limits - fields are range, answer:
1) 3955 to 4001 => 29.6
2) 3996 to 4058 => 30.4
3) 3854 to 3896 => 24.9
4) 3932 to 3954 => 23.4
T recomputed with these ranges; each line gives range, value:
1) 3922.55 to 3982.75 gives 14.4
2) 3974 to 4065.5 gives 24.6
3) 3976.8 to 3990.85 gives 24.2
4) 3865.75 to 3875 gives 18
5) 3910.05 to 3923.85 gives 19.8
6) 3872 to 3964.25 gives 16.9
